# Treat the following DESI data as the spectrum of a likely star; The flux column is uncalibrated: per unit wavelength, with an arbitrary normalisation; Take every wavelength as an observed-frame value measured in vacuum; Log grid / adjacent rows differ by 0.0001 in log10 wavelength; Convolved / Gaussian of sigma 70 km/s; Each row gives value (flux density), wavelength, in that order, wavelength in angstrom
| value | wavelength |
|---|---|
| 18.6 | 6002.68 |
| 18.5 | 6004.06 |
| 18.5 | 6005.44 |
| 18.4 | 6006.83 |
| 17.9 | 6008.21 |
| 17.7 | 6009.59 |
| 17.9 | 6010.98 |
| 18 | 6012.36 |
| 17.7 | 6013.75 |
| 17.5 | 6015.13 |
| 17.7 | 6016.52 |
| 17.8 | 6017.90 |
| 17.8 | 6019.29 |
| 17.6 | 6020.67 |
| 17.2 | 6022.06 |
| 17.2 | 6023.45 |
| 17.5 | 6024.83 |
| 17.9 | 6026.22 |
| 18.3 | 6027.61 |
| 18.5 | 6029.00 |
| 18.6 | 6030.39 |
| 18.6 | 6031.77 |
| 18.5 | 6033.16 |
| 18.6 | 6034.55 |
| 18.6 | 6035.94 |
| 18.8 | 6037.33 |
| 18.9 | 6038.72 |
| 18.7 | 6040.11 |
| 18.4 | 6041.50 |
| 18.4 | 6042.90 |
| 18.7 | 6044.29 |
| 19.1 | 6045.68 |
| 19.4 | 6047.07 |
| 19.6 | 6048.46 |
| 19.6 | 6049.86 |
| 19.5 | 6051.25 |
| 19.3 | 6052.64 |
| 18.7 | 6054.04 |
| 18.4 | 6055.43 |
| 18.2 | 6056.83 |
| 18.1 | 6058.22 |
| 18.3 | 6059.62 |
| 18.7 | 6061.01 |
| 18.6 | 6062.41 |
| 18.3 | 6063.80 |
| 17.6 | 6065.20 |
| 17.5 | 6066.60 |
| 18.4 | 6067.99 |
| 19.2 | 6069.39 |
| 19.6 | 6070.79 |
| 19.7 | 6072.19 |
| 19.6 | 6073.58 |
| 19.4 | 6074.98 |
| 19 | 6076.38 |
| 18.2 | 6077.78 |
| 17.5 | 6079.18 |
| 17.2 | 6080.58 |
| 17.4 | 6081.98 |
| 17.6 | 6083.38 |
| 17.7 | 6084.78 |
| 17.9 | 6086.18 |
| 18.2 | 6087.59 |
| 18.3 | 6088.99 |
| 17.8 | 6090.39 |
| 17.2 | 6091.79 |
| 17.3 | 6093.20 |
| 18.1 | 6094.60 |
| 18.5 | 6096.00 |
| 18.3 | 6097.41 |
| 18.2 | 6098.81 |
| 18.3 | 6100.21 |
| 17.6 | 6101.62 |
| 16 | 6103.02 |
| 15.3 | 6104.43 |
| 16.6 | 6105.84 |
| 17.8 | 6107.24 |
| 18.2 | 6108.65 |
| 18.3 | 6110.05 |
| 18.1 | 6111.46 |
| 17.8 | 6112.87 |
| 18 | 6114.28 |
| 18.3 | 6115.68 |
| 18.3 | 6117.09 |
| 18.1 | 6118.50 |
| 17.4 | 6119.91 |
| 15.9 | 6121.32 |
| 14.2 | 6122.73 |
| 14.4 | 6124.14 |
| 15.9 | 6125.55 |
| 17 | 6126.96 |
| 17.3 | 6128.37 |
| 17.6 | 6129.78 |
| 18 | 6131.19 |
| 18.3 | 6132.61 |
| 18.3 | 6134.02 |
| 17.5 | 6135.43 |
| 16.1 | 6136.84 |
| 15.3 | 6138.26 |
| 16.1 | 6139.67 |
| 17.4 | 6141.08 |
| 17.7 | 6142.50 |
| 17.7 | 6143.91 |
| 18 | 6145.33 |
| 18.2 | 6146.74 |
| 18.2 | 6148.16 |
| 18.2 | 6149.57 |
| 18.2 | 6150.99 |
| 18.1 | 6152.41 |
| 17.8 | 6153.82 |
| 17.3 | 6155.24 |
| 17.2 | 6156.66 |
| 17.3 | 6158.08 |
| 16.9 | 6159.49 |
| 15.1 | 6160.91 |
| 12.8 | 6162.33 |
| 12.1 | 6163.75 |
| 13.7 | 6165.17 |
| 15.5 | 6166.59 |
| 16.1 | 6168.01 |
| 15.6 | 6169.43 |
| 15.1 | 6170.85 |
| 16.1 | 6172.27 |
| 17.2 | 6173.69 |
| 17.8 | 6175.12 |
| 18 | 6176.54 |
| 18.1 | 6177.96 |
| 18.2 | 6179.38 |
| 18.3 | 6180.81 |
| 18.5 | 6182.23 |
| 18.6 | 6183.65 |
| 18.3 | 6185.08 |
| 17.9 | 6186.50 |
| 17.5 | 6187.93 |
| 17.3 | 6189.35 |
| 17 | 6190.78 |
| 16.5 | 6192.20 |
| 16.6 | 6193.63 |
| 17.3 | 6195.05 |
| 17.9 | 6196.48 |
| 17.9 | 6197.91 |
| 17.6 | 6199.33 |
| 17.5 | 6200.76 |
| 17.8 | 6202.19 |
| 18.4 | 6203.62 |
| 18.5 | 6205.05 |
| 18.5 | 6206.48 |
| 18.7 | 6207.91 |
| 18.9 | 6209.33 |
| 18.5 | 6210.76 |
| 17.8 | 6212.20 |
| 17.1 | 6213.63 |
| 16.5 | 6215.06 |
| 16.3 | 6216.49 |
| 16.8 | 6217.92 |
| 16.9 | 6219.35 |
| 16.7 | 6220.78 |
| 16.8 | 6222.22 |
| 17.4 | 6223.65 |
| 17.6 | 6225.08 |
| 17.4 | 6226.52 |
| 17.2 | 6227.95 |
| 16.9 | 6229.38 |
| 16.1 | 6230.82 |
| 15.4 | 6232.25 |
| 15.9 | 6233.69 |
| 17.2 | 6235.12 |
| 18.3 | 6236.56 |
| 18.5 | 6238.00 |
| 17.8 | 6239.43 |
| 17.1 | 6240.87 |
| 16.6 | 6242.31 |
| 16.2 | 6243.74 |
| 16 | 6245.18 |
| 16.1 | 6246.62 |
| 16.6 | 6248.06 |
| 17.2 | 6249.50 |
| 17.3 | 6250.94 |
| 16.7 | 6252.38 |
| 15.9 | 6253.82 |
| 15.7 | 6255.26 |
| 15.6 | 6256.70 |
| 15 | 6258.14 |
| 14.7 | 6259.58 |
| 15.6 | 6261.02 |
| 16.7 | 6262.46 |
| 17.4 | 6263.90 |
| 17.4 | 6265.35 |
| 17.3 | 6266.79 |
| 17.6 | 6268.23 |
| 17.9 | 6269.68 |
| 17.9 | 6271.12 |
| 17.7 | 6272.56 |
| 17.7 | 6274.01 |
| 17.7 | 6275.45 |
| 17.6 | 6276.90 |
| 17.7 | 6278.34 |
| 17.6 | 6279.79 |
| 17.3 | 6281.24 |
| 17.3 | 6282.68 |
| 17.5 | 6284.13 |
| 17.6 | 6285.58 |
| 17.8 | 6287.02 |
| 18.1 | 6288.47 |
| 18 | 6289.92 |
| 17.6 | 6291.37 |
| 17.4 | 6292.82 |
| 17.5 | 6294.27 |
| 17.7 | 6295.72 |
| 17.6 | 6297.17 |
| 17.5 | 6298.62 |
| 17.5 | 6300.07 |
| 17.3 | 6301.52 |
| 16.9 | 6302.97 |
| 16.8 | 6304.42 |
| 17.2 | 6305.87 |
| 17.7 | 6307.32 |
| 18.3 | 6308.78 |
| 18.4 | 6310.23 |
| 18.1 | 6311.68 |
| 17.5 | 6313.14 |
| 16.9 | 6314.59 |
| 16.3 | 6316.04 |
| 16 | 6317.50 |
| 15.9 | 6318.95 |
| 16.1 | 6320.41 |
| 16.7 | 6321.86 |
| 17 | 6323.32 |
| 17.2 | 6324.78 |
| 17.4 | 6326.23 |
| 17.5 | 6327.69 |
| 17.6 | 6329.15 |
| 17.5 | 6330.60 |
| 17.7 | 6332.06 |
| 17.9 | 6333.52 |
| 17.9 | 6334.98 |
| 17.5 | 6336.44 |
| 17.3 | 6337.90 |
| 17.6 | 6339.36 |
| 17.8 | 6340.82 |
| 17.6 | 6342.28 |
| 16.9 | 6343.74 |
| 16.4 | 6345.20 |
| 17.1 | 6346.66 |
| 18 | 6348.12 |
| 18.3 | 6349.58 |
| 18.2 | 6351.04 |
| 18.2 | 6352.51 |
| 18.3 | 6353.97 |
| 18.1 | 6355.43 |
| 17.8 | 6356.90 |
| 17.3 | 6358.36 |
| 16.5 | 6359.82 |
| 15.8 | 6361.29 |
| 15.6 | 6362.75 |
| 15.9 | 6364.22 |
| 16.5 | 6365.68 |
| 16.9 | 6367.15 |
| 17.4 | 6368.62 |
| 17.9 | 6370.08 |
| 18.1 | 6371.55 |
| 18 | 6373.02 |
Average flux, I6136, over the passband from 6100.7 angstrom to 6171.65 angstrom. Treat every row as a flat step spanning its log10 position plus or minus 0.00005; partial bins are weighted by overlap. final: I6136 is 16.8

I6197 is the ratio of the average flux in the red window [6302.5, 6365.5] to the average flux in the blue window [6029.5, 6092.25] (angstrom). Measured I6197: 0.93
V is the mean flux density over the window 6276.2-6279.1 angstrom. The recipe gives 17.7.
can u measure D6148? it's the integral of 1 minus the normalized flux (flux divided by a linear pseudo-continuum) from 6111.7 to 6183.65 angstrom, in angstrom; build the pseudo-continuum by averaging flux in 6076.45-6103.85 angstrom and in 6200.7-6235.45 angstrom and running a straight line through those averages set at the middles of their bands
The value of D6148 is 2.5 angstrom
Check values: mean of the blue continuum 17.8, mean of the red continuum 17.3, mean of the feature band 16.9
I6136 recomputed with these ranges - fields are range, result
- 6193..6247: 17.3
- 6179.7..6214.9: 17.8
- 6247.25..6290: 17.1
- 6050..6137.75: 17.8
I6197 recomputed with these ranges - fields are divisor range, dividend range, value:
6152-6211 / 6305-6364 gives 1.01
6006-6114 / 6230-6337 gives 0.94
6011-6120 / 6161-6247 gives 0.94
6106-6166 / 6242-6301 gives 1.00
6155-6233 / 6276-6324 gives 1.02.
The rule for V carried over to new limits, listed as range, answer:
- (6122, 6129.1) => 15.8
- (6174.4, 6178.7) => 18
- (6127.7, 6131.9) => 17.6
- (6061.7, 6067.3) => 18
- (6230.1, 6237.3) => 16.6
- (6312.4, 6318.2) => 16.7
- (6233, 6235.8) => 16.6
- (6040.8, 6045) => 18.5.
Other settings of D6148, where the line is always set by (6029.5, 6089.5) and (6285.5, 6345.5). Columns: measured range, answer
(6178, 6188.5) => -0.1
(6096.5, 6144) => 2.8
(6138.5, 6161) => 0.8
